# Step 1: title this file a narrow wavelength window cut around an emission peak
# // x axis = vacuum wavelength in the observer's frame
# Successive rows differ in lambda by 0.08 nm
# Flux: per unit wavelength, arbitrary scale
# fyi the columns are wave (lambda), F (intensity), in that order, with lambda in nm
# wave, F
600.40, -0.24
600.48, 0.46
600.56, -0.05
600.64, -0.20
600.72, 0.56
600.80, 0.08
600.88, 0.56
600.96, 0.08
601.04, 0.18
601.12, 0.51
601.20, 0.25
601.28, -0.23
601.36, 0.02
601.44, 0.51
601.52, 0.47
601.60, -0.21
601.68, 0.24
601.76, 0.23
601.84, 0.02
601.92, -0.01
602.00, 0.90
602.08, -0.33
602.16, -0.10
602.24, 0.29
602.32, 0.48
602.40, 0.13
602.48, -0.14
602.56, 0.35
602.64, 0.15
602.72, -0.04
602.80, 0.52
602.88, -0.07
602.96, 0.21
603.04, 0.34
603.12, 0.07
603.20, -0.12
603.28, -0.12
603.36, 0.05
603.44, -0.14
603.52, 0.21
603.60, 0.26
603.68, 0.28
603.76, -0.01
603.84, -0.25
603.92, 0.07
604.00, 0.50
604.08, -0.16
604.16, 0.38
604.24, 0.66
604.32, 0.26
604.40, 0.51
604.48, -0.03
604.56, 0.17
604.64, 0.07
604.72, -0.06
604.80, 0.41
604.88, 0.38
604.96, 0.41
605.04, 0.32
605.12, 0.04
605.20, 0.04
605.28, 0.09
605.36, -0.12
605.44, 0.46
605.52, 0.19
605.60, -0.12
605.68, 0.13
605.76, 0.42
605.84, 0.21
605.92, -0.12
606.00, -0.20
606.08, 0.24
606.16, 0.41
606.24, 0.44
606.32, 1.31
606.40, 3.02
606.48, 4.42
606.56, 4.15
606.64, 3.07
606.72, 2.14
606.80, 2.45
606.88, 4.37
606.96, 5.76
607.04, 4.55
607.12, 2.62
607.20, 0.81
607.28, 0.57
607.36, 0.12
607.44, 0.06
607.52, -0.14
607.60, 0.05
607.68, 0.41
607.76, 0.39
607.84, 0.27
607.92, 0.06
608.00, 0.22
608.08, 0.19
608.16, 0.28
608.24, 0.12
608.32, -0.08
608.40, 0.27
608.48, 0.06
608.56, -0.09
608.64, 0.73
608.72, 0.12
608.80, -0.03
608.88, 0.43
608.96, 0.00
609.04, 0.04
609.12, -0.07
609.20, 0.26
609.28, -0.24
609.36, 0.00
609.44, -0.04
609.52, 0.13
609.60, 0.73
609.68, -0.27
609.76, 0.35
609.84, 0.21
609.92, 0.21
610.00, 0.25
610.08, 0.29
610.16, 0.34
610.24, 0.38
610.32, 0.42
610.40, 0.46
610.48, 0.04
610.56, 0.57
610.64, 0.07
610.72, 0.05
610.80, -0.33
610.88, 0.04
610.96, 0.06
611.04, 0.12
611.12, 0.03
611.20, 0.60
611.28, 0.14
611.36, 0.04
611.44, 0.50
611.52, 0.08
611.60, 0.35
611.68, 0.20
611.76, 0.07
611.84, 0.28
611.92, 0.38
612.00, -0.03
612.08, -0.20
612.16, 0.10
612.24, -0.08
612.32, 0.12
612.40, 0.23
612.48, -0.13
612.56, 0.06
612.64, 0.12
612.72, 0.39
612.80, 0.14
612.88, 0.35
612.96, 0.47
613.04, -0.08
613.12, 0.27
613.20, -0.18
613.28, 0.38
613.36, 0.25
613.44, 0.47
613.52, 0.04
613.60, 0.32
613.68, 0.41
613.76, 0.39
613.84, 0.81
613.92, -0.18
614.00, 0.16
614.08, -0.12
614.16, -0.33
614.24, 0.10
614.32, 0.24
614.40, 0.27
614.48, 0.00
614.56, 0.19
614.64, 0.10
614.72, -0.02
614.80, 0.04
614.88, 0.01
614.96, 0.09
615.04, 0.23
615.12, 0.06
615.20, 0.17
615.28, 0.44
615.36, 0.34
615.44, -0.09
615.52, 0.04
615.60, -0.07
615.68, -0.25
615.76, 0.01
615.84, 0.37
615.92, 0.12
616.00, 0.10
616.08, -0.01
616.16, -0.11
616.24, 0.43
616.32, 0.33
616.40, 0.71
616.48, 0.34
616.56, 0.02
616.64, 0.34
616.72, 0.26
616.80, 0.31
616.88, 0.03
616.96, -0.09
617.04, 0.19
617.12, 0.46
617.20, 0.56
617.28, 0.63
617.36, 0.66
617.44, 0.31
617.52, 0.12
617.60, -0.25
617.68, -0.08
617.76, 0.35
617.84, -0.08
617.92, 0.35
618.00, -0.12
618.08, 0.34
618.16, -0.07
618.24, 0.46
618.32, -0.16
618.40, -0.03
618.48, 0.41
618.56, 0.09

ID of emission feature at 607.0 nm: [O II]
